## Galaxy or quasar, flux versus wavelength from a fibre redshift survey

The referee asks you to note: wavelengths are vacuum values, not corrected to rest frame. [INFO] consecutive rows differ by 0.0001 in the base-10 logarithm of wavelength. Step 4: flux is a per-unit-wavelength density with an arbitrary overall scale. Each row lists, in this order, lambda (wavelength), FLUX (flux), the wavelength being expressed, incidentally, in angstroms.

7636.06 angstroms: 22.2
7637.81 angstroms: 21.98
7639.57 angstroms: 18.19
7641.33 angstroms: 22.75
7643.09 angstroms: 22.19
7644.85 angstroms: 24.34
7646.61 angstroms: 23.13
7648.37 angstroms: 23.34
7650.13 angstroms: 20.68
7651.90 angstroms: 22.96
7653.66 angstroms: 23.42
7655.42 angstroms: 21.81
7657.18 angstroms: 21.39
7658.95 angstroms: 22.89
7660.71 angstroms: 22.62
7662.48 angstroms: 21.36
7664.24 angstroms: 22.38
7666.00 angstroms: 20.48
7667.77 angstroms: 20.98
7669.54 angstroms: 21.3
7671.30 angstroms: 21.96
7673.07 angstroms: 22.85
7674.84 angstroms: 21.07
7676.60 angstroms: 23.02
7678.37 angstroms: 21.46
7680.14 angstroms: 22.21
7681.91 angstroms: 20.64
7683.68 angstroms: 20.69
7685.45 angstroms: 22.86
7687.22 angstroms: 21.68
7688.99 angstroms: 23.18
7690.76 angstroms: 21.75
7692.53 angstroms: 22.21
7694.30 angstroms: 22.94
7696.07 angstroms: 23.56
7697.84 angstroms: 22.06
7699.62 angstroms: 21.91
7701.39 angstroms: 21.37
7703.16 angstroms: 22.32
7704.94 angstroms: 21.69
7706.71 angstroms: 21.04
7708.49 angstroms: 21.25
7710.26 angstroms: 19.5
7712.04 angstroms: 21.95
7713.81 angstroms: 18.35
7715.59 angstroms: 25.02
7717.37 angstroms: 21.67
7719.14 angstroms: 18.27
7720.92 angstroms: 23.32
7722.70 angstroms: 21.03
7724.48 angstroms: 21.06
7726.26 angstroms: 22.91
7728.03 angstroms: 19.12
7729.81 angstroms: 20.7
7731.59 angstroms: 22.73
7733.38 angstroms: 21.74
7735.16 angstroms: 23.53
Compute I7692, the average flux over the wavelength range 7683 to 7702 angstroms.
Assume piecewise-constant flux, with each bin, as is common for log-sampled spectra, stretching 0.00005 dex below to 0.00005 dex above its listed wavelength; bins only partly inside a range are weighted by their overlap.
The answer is 22.2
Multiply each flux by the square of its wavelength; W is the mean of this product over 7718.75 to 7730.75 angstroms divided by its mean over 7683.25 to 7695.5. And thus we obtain 1.0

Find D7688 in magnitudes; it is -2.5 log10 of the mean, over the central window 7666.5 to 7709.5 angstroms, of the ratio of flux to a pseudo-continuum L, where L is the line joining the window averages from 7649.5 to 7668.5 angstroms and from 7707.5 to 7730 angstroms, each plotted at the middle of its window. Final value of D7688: -0.02 mag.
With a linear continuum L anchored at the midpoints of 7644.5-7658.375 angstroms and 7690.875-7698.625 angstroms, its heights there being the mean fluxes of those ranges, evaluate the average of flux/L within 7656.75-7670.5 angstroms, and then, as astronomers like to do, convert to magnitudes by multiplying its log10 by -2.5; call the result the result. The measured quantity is 0.04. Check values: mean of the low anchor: 22.6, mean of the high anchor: 22.6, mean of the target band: 21.7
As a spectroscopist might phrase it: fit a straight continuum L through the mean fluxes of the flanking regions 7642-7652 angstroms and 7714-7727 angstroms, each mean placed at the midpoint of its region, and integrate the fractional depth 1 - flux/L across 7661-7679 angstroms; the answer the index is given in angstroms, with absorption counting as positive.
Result 0.6 angstroms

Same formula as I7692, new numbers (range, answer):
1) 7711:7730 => 21.2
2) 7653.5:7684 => 21.8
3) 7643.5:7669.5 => 22.2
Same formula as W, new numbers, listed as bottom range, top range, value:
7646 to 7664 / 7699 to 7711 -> 0.97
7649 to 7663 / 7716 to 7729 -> 0.97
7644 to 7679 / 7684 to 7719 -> 0.99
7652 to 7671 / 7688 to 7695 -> 1.04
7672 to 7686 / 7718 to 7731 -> 0.97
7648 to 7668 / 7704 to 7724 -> 0.98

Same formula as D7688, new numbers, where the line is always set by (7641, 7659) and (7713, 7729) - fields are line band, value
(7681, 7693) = 0.00 mag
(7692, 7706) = -0.03 mag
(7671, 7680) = 0.00 mag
